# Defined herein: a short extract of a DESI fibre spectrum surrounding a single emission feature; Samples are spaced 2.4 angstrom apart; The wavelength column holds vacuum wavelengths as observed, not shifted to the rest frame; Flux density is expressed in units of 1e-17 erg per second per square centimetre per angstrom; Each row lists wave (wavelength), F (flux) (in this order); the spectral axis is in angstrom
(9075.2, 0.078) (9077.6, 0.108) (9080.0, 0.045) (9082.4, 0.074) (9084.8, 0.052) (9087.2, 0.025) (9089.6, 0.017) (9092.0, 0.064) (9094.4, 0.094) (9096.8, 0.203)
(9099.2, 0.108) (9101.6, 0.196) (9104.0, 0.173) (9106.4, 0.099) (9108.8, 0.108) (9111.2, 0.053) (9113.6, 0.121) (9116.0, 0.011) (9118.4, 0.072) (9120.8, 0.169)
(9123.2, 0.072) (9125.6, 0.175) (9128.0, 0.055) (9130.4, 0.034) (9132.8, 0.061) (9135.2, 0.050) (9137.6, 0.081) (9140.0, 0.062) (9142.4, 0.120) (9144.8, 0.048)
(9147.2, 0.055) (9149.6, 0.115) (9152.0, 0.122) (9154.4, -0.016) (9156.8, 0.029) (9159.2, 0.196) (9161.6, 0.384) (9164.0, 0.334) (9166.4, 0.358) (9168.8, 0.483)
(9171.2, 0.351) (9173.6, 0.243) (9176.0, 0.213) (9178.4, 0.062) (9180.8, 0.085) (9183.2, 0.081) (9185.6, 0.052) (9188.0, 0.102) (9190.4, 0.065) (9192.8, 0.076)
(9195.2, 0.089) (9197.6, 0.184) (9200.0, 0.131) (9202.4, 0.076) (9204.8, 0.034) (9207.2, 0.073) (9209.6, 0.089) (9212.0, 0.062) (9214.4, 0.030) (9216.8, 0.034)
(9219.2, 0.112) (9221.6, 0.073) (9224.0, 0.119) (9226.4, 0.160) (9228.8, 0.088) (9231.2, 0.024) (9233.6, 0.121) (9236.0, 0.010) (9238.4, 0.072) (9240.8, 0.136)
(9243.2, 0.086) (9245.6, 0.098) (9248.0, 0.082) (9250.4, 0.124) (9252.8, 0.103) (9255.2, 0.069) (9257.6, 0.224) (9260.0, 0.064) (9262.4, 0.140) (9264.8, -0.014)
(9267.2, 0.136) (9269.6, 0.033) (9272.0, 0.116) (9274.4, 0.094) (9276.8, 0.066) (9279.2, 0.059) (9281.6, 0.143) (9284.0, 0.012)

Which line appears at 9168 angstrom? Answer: [O II] 3727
